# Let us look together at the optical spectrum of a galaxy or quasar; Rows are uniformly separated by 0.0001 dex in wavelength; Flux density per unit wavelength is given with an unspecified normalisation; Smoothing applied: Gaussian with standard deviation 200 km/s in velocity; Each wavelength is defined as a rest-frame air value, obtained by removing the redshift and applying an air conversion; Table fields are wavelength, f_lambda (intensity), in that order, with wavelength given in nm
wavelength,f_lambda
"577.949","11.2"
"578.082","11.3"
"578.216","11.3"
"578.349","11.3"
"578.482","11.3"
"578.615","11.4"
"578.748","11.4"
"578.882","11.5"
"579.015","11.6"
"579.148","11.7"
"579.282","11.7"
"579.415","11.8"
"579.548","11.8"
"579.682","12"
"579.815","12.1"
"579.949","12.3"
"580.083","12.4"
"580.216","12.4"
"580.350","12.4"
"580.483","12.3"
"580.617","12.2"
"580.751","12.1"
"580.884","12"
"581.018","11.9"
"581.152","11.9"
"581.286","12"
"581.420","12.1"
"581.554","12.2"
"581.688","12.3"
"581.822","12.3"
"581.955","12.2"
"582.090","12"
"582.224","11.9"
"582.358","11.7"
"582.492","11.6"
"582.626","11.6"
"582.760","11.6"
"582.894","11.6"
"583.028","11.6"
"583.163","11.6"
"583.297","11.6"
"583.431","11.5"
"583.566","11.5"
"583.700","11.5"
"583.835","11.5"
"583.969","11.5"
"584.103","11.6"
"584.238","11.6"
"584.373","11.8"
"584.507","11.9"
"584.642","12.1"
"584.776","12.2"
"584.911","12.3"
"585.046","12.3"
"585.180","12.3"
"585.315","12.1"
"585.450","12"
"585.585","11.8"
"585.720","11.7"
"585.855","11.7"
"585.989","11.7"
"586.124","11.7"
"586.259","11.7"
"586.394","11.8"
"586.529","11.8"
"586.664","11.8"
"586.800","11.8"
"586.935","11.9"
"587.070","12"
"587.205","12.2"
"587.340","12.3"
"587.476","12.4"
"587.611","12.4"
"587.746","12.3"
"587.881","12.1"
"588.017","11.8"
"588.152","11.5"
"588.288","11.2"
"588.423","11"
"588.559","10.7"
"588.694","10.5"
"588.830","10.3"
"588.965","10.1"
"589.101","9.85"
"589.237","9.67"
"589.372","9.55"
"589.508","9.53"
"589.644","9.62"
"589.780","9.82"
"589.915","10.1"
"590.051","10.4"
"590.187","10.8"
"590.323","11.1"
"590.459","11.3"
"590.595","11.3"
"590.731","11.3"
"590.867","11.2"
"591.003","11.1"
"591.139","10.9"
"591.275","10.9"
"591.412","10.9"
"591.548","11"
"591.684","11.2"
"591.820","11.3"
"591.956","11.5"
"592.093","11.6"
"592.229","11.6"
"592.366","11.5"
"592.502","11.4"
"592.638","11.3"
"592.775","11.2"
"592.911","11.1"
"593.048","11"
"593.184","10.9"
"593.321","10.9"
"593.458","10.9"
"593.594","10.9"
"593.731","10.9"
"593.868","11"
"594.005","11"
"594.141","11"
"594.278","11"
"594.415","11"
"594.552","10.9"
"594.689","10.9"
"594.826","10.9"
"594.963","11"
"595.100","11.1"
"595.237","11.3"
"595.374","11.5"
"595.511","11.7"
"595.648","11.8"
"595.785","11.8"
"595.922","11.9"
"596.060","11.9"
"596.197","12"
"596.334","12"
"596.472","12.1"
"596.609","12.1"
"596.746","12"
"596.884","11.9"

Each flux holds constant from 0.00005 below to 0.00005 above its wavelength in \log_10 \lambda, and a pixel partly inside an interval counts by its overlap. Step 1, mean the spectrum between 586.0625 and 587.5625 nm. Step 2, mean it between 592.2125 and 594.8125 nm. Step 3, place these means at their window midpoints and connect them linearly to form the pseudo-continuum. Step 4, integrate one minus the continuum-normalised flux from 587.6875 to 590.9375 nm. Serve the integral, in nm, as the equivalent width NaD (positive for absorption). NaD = 0.25 nm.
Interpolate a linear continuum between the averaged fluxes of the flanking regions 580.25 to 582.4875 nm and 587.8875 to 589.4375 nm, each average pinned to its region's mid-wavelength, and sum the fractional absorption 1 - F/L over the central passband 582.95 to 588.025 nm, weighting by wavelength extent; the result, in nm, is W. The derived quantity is -0.29 nm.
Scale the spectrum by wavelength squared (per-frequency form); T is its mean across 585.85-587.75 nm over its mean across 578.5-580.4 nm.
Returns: 1.0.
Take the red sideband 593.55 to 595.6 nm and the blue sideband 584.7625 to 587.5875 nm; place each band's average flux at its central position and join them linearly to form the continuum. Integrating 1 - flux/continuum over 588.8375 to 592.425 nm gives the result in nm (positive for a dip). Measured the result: 0.24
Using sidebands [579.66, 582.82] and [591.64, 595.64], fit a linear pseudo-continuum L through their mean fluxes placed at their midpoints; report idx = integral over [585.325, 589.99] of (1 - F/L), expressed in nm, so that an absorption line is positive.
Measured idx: 0.141 nm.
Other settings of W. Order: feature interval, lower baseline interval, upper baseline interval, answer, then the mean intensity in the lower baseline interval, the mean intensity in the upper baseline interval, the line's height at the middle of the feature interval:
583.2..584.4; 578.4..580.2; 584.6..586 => 0.04 nm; 11.8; 12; 12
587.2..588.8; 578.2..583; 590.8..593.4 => -0.03 nm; 11.9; 11.2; 11.4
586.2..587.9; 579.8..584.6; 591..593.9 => -0.07 nm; 11.9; 11.1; 11.5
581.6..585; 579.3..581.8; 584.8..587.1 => 0.06 nm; 12.1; 11.9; 12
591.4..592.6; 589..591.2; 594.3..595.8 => -0.07 nm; 10.5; 11.2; 10.8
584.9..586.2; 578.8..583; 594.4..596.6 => -0.01 nm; 12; 11.5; 11.8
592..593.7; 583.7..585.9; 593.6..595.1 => -0.01 nm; 11.9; 11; 11.1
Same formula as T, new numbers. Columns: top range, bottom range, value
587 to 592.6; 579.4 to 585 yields 0.95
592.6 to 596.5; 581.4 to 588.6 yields 0.98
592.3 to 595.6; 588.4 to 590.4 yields 1.11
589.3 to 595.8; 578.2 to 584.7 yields 0.97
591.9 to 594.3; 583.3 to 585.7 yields 0.97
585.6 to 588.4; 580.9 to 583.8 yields 1.02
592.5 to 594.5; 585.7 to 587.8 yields 0.94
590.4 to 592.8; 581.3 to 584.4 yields 0.99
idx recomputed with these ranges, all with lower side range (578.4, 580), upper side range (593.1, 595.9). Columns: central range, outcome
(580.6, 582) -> -0.057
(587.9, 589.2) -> 0.064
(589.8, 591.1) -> 0.043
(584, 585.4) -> -0.061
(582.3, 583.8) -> -0.002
